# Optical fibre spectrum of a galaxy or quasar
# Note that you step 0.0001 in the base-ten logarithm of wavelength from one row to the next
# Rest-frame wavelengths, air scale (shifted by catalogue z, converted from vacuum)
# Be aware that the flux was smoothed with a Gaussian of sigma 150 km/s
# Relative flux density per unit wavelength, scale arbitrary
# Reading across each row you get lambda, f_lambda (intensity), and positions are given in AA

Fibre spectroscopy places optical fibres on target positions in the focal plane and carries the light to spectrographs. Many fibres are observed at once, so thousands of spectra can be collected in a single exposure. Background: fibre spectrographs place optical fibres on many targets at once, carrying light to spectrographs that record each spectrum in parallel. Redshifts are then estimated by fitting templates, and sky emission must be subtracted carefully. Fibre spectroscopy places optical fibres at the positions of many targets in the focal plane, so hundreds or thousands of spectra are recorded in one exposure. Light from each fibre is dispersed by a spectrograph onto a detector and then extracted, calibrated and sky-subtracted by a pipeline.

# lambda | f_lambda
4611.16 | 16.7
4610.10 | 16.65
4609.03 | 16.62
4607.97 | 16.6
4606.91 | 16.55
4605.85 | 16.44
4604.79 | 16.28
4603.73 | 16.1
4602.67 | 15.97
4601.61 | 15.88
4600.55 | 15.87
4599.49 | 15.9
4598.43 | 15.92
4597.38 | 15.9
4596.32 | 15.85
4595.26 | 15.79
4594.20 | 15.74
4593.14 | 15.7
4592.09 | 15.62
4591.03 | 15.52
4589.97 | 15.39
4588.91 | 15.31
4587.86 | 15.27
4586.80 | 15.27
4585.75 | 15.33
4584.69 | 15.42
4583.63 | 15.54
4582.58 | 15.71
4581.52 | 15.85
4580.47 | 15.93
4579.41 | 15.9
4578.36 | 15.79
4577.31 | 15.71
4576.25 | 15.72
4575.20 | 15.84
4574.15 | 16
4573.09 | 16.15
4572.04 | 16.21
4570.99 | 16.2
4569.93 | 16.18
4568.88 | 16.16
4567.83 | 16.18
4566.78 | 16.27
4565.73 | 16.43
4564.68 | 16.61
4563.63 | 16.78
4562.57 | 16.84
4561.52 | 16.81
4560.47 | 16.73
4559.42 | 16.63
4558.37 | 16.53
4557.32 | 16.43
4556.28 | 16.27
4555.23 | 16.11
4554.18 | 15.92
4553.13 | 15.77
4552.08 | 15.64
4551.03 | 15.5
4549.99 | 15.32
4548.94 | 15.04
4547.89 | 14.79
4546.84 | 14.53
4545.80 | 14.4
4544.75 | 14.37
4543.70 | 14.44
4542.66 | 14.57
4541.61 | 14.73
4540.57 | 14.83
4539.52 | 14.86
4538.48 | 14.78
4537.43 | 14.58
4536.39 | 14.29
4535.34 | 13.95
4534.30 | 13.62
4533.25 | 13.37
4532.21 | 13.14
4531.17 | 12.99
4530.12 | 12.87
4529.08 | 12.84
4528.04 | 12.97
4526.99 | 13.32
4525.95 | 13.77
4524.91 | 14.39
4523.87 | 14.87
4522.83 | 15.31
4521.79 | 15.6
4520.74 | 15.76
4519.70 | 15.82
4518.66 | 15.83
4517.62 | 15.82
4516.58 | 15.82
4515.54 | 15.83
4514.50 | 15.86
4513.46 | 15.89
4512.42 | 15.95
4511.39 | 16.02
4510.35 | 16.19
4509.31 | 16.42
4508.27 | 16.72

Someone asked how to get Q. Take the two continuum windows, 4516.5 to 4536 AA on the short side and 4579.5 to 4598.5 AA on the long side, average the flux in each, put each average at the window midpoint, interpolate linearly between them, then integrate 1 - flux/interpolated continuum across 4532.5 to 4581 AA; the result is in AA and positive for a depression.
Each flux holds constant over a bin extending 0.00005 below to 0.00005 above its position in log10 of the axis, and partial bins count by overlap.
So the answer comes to -2.0 AA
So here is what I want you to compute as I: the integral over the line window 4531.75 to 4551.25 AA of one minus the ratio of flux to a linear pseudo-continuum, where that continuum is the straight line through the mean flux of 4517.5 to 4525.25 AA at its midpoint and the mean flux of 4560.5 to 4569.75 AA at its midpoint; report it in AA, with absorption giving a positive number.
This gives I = 1.79 AA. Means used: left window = 15.4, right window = 16.5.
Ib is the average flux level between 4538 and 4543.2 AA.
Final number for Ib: 14.8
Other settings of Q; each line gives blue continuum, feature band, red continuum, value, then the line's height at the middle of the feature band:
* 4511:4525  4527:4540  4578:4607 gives 1.67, 15.7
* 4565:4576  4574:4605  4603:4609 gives 1.09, 16.3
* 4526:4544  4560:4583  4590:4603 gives -1.80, 15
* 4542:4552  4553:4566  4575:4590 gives -1.19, 15.1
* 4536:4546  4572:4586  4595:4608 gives -0.24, 15.5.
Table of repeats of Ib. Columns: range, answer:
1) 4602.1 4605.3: 16.1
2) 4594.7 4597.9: 15.8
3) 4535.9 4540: 14.6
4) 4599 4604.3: 15.9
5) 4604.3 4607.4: 16.4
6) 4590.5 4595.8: 15.7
